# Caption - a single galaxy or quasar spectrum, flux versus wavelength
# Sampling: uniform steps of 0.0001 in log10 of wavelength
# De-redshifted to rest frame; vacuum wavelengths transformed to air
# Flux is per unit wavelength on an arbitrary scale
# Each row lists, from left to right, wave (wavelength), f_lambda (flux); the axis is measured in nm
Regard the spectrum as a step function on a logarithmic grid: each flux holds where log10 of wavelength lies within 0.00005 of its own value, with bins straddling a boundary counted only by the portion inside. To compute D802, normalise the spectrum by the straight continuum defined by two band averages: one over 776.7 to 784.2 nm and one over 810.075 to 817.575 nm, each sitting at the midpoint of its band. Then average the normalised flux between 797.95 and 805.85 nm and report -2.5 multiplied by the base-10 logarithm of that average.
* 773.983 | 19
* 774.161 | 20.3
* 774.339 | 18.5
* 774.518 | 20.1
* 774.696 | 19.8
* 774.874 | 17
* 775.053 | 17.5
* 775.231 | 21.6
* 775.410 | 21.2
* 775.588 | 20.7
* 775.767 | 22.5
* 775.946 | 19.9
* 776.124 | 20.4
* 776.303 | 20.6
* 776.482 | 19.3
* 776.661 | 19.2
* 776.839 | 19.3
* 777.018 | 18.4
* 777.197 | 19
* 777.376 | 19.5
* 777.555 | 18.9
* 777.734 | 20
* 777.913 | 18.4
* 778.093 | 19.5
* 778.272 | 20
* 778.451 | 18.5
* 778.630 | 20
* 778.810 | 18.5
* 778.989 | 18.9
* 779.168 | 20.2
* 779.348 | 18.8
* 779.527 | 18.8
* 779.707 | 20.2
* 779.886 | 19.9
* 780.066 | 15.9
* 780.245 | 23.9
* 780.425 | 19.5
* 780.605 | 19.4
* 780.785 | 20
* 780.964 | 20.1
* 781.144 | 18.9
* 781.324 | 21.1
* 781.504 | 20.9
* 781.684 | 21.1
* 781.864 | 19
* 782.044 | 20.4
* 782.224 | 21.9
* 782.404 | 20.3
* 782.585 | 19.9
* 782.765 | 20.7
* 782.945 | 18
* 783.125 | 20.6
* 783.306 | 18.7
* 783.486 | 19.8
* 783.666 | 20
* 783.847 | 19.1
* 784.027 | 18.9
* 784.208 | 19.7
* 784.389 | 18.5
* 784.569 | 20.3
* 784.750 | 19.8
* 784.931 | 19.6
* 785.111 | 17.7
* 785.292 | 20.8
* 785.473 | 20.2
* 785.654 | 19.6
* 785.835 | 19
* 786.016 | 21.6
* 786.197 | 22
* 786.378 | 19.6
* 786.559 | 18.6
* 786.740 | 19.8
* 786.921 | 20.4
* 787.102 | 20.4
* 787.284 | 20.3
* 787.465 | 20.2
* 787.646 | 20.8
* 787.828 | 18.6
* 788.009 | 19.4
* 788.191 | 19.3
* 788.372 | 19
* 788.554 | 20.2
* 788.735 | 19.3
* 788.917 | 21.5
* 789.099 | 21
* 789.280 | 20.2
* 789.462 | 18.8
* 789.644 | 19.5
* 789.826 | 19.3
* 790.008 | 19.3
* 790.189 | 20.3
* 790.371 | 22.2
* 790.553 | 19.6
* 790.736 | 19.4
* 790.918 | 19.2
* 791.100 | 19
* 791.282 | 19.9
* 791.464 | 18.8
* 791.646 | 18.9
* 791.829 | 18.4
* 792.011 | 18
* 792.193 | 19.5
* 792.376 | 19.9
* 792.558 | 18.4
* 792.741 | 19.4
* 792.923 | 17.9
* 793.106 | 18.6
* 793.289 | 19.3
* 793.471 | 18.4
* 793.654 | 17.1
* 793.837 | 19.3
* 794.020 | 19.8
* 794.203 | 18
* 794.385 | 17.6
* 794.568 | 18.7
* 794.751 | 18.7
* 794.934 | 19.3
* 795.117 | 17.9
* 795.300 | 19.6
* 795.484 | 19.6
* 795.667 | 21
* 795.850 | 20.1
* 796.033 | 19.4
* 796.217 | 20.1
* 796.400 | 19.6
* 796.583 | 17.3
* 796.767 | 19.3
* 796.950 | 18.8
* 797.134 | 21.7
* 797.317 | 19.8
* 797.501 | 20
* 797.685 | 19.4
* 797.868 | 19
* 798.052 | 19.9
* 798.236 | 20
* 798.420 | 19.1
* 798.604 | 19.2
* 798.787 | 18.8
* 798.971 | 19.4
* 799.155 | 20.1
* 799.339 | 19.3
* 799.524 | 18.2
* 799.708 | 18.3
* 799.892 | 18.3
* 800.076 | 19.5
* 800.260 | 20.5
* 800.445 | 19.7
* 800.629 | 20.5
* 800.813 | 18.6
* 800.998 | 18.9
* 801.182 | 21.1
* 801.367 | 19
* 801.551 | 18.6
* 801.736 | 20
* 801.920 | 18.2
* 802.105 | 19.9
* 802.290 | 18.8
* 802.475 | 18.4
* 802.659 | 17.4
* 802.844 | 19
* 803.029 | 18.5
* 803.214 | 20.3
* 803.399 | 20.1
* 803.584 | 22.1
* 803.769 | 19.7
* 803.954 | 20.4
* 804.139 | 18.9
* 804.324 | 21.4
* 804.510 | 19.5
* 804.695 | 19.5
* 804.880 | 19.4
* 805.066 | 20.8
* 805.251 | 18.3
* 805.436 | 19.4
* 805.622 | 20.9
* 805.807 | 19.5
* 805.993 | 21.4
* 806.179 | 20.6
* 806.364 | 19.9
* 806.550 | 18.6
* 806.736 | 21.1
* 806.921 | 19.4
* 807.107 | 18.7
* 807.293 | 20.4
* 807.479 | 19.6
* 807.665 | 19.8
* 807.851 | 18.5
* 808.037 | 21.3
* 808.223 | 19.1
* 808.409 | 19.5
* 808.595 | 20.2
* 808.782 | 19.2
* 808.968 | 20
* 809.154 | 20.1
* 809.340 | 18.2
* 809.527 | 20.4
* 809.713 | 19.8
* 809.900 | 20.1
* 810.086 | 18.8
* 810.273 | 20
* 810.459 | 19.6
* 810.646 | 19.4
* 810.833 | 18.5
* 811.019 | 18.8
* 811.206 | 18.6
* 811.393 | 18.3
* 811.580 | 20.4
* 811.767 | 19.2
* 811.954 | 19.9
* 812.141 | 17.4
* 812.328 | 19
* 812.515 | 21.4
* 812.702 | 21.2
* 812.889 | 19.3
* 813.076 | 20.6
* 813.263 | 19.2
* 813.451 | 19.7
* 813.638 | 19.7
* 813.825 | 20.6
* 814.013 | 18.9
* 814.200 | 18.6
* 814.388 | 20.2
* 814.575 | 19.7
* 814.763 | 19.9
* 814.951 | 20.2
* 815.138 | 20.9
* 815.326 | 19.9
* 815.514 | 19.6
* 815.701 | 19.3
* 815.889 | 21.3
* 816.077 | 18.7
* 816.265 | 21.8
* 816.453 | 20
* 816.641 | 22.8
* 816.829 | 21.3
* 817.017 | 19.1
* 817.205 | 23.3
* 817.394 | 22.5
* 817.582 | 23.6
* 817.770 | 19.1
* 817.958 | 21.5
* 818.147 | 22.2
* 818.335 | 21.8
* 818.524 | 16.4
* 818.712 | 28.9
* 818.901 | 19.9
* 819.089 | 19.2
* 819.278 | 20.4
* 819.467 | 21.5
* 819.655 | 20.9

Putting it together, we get 0.02 mag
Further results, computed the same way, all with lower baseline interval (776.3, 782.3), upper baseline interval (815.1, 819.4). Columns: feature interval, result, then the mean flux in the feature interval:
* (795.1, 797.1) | 0.04 mag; 19.5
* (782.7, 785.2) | 0.02 mag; 19.4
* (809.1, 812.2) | 0.08 mag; 19.3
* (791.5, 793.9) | 0.08 mag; 18.7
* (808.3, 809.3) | 0.05 mag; 19.7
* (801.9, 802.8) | 0.11 mag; 18.6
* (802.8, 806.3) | 0.03 mag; 20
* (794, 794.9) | 0.09 mag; 18.5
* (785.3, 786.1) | -0.02 mag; 20.2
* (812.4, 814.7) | 0.05 mag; 19.9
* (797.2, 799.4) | 0.04 mag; 19.5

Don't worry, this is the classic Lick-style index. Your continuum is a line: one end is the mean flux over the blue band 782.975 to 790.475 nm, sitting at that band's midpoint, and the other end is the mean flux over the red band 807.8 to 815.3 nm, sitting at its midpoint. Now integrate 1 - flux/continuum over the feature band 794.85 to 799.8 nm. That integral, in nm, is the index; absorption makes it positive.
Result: 0.08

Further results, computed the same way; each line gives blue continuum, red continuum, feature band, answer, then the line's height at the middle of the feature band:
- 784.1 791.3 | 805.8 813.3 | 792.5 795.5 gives 0.17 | 19.8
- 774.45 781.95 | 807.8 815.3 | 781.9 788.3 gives -0.05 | 19.7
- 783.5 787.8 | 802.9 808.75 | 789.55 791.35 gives 0.01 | 19.9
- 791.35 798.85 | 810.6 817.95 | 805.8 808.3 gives -0.02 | 19.7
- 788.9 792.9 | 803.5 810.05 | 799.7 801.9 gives 0.03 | 19.7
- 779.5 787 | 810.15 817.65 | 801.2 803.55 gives 0.10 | 20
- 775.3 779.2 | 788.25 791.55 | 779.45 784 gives -0.04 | 19.7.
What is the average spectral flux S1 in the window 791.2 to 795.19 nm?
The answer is 18.7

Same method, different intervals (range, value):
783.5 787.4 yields 19.8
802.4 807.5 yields 19.8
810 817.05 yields 19.8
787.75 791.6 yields 19.7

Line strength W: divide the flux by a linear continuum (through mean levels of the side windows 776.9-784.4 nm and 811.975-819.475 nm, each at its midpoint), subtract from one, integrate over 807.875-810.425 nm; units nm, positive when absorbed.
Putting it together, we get 0.08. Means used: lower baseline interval 19.6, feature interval 19.7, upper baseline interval 20.5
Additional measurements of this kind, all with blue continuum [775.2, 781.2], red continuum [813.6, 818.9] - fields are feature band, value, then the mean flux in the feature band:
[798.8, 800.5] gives 0.090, 19.2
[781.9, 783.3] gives -0.021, 20.1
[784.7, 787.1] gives -0.001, 19.9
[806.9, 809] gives 0.092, 19.6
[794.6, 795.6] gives 0.056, 19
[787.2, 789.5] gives 0.007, 19.9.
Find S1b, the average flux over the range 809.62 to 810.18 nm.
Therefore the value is 19.6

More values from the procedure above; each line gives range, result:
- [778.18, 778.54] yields 19.3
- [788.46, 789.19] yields 20.5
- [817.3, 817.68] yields 23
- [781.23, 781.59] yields 21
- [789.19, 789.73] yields 19.5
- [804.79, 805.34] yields 19.5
